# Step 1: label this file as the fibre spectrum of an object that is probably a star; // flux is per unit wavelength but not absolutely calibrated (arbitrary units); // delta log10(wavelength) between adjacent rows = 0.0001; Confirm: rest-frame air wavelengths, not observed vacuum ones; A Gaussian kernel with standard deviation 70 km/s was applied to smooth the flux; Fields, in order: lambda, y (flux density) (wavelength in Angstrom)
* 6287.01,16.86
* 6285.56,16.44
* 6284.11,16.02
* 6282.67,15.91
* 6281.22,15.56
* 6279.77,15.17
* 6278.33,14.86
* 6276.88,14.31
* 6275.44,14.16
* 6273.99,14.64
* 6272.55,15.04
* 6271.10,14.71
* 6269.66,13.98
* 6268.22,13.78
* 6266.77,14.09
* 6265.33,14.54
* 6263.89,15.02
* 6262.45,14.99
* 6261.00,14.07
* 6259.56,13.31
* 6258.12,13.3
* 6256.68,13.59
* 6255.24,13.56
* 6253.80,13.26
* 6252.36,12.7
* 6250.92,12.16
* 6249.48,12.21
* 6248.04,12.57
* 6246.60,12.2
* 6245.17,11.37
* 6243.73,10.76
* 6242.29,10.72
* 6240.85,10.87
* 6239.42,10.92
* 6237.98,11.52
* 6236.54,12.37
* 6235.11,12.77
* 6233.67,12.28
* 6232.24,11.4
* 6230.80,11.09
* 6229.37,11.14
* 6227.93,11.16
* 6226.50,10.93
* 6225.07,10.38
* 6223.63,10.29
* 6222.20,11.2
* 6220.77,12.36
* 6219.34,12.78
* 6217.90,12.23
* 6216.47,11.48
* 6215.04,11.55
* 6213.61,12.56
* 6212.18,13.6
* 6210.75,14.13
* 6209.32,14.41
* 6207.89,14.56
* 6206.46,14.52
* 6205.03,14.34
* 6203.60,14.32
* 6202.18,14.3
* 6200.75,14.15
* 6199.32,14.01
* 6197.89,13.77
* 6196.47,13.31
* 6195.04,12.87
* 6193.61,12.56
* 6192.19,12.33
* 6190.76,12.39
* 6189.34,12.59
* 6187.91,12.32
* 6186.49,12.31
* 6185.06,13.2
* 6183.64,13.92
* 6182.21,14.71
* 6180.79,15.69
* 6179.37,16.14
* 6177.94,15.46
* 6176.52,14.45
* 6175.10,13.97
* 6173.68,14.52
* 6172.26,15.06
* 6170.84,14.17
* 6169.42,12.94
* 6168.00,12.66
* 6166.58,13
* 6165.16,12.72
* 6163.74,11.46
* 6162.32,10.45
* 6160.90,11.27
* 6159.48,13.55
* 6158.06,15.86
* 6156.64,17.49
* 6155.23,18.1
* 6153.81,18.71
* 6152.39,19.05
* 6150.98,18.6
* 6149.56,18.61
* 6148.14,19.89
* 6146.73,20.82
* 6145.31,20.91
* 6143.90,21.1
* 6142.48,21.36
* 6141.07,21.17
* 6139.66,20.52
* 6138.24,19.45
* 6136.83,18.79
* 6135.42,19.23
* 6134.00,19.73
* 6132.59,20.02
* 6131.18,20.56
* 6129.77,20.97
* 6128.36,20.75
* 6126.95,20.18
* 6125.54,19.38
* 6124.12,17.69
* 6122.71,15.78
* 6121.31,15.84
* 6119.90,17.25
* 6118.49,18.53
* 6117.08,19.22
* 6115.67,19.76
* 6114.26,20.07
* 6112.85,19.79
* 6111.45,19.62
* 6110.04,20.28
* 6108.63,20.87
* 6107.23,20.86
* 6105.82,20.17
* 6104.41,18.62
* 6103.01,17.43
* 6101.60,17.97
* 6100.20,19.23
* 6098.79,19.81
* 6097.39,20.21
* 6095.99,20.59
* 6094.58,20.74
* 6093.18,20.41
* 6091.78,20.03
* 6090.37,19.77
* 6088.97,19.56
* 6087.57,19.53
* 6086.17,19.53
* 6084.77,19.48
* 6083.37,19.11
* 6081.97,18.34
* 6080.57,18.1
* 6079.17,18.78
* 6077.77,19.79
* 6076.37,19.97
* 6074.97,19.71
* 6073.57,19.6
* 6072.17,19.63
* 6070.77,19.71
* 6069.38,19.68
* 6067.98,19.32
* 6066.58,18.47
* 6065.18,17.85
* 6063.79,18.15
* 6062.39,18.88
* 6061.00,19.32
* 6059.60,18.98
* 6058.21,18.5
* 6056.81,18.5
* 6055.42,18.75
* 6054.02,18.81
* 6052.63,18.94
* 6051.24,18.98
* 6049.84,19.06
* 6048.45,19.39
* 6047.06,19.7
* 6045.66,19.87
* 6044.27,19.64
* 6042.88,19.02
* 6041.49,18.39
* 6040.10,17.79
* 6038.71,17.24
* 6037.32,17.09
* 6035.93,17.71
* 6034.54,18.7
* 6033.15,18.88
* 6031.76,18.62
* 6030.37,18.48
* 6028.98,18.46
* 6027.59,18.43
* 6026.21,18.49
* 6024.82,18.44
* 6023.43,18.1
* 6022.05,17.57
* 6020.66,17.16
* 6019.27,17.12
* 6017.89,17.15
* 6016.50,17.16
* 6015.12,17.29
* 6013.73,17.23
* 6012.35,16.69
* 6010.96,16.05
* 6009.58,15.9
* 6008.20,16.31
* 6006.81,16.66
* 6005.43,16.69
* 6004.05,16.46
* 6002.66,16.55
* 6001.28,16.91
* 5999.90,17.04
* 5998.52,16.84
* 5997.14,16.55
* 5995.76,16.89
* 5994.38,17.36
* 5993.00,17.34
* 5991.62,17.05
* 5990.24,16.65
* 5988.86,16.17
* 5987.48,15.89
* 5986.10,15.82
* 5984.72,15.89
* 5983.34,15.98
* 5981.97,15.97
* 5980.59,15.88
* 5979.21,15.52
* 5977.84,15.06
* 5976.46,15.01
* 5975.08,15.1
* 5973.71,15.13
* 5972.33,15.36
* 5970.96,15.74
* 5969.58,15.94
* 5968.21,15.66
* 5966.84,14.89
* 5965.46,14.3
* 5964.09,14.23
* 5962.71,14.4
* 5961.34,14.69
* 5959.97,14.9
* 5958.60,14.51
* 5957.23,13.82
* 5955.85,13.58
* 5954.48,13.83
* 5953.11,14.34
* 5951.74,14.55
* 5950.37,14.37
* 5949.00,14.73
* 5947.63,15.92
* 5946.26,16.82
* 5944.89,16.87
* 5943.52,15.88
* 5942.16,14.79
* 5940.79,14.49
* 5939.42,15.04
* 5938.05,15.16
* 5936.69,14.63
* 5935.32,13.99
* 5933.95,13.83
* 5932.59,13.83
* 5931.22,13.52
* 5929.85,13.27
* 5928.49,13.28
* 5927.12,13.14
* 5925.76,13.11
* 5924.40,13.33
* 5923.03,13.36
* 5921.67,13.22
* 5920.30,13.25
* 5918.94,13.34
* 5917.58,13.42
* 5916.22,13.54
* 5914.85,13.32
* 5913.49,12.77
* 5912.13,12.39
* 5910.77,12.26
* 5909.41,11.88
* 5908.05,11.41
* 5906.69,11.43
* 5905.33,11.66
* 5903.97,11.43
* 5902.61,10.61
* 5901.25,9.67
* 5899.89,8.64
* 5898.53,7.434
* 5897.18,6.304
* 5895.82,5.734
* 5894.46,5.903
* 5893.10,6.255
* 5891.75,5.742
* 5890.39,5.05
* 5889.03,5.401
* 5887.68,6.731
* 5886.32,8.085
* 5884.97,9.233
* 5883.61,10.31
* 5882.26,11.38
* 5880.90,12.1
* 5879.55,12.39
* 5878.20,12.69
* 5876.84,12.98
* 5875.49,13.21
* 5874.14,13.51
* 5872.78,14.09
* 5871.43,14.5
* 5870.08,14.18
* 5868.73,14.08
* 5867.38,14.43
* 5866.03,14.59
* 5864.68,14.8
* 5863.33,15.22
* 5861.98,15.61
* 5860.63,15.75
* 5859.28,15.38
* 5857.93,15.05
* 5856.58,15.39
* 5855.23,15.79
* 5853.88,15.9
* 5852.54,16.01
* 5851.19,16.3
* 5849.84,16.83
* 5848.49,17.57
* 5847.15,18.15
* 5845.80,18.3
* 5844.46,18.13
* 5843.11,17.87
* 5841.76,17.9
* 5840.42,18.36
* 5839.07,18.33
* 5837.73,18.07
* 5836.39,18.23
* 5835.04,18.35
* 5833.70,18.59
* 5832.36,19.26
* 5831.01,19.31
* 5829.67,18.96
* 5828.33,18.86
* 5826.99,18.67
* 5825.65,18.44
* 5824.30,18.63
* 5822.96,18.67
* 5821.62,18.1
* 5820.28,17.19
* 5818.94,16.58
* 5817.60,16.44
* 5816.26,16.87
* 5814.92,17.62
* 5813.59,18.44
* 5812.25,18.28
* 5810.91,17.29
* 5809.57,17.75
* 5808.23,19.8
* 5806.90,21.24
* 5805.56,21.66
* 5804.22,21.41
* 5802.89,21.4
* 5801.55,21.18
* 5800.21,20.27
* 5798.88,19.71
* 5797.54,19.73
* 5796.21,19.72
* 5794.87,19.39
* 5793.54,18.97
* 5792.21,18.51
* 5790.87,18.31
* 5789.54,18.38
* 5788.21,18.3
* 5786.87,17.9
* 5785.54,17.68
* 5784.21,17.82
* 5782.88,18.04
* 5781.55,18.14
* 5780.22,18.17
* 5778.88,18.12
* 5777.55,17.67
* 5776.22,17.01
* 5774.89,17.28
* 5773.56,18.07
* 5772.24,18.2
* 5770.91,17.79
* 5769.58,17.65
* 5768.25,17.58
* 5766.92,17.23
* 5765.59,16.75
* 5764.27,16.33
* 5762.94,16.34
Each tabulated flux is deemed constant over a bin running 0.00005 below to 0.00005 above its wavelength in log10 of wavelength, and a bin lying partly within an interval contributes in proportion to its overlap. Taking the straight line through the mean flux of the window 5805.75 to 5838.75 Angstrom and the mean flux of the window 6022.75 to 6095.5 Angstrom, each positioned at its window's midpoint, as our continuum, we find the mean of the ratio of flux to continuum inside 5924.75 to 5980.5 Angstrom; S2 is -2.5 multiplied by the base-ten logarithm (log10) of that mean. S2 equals 0.26 mag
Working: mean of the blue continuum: 18.4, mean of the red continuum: 19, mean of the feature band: 14.7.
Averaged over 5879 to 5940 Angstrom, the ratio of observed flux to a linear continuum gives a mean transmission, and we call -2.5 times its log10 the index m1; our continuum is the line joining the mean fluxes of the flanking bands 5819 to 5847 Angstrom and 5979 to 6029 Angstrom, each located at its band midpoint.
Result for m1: 0.499 mag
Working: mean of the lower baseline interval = 18.4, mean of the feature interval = 11.1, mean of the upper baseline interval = 16.8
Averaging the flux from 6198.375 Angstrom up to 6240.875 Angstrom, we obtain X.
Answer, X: 12.5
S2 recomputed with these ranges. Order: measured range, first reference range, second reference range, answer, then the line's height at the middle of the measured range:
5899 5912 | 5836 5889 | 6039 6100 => 0.38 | 15.6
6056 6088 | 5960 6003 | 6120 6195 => -0.18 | 16.1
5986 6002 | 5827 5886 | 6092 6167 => 0.03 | 17.2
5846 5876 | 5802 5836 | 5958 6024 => 0.18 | 18.1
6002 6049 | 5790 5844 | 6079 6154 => 0.09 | 19.3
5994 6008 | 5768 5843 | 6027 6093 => 0.13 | 18.9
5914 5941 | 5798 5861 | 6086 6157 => 0.33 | 18.6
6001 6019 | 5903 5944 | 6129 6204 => -0.17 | 14.2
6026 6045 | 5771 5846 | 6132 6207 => -0.10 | 16.7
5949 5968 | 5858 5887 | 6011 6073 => 0.11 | 15.9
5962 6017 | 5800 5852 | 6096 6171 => 0.14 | 18.4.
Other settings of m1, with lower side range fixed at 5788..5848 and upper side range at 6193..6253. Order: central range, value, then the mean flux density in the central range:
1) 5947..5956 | 0.149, 14.5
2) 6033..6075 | -0.244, 18.8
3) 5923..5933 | 0.265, 13.3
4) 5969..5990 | 0.039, 15.6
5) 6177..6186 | -0.134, 14.8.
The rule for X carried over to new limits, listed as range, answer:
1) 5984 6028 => 16.9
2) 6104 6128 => 19.1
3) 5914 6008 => 15.1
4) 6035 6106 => 19.1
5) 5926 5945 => 14.3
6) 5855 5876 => 14.7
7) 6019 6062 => 18.5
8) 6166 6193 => 13.8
